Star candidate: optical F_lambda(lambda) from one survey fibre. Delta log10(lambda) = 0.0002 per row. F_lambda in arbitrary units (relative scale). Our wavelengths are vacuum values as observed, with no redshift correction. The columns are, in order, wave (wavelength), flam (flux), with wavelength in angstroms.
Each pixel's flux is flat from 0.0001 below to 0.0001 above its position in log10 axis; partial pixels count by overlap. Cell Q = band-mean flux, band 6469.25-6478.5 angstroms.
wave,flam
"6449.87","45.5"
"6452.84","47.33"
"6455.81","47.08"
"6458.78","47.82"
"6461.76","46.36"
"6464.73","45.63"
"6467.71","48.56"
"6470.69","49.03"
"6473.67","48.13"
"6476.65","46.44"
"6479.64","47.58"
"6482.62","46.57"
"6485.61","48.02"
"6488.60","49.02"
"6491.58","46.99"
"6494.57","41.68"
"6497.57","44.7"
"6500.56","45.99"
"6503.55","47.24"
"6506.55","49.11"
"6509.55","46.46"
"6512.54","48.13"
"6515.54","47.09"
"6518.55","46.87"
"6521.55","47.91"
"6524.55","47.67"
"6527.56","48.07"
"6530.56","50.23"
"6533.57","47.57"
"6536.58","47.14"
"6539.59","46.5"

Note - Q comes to 47.8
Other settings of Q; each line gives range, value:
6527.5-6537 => 48.4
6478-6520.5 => 46.8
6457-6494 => 47.4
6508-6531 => 47.7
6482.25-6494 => 47.3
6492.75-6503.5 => 44.6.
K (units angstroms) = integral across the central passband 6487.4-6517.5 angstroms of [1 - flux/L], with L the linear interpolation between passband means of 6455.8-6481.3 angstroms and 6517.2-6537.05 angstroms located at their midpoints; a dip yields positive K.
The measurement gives 0.7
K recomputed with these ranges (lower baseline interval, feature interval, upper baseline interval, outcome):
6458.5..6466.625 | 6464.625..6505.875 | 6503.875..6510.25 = 0.2 angstroms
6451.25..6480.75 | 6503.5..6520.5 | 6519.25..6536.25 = 0.2 angstroms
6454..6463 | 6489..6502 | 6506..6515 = 0.6 angstroms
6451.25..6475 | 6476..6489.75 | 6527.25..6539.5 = 0.0 angstroms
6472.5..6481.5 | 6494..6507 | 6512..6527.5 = 0.5 angstroms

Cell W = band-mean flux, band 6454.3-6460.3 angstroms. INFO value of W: 47.5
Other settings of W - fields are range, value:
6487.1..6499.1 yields 45.6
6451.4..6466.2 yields 46.9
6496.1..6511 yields 46.7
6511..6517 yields 47.7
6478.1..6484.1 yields 47.1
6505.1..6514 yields 47.9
